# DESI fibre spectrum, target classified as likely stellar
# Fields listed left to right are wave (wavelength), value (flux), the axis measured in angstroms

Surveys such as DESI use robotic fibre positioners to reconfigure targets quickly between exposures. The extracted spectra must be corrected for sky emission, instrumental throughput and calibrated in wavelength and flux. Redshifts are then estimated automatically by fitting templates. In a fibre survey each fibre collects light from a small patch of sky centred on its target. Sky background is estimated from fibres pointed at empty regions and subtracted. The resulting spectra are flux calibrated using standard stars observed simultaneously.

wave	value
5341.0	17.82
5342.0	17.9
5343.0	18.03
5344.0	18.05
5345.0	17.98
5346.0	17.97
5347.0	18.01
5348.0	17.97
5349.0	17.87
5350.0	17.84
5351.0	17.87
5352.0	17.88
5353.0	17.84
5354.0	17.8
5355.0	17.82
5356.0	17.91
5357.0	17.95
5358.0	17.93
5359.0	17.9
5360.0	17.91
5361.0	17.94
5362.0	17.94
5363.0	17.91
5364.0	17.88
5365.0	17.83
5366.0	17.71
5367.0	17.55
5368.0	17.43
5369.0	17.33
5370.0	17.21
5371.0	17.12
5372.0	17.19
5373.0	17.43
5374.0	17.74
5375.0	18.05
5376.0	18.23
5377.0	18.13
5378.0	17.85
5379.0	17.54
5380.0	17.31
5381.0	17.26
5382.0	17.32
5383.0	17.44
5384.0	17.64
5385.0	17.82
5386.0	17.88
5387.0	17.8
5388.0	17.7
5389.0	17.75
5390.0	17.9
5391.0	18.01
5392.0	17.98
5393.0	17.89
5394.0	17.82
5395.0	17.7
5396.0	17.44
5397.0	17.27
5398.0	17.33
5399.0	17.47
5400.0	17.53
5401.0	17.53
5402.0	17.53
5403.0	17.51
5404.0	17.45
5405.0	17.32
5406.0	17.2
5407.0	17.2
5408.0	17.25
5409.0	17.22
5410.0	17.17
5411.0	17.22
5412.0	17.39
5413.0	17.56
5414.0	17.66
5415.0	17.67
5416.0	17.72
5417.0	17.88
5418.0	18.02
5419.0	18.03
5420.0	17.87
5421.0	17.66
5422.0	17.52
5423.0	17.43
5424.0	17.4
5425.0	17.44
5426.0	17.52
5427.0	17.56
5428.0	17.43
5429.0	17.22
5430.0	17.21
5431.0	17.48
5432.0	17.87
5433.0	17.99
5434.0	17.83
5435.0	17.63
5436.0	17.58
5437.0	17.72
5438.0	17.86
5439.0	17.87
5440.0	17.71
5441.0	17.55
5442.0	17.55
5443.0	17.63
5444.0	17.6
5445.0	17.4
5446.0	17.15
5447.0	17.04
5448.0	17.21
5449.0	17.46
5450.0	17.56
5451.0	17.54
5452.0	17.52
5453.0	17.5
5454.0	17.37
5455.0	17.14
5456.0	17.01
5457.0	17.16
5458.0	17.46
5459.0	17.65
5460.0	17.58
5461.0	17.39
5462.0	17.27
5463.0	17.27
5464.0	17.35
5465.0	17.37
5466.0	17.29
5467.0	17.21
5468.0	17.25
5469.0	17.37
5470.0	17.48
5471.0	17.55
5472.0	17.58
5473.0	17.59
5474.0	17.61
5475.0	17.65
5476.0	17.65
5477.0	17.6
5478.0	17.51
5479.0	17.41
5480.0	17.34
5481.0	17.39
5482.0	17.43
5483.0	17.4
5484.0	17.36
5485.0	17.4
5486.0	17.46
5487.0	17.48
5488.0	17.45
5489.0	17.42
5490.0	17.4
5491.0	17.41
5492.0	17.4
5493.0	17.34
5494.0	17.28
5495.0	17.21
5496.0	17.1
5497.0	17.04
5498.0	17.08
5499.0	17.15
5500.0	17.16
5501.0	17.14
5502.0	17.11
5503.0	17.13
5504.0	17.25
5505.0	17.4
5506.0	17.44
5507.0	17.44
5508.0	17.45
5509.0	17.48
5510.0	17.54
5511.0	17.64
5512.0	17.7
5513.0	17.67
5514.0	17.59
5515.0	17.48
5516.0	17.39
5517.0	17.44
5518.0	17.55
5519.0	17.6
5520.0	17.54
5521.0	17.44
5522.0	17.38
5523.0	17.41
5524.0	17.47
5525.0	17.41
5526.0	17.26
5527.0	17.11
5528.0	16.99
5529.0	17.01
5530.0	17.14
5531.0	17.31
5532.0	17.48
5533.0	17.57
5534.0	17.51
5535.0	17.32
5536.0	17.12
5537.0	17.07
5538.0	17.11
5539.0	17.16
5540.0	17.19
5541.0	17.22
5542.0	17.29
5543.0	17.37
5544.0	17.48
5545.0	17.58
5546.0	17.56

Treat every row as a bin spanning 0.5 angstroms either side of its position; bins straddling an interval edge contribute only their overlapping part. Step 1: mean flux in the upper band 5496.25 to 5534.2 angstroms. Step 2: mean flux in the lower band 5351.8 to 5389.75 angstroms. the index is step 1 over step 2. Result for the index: 0.98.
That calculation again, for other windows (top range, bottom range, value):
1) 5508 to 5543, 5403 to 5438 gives 0.99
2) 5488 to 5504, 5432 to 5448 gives 0.98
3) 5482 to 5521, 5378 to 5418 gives 0.99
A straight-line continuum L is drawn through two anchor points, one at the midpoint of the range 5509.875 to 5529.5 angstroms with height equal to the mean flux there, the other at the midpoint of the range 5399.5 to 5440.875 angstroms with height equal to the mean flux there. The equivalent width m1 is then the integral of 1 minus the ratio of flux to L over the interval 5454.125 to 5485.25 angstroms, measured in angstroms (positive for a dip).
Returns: 0.15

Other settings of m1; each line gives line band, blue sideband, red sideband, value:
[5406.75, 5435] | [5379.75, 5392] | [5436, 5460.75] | 0.01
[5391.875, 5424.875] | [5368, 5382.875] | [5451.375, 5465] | -0.12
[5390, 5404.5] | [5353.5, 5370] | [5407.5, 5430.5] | 0.01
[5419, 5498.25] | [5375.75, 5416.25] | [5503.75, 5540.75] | 0.09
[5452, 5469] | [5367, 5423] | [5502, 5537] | 0.14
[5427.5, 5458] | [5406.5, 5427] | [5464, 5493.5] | 0.01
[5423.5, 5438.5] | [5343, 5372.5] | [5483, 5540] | -0.01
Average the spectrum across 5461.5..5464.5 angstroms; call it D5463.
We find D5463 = 17.3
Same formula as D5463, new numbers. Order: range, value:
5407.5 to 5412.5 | 17.2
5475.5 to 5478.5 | 17.6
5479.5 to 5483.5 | 17.4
